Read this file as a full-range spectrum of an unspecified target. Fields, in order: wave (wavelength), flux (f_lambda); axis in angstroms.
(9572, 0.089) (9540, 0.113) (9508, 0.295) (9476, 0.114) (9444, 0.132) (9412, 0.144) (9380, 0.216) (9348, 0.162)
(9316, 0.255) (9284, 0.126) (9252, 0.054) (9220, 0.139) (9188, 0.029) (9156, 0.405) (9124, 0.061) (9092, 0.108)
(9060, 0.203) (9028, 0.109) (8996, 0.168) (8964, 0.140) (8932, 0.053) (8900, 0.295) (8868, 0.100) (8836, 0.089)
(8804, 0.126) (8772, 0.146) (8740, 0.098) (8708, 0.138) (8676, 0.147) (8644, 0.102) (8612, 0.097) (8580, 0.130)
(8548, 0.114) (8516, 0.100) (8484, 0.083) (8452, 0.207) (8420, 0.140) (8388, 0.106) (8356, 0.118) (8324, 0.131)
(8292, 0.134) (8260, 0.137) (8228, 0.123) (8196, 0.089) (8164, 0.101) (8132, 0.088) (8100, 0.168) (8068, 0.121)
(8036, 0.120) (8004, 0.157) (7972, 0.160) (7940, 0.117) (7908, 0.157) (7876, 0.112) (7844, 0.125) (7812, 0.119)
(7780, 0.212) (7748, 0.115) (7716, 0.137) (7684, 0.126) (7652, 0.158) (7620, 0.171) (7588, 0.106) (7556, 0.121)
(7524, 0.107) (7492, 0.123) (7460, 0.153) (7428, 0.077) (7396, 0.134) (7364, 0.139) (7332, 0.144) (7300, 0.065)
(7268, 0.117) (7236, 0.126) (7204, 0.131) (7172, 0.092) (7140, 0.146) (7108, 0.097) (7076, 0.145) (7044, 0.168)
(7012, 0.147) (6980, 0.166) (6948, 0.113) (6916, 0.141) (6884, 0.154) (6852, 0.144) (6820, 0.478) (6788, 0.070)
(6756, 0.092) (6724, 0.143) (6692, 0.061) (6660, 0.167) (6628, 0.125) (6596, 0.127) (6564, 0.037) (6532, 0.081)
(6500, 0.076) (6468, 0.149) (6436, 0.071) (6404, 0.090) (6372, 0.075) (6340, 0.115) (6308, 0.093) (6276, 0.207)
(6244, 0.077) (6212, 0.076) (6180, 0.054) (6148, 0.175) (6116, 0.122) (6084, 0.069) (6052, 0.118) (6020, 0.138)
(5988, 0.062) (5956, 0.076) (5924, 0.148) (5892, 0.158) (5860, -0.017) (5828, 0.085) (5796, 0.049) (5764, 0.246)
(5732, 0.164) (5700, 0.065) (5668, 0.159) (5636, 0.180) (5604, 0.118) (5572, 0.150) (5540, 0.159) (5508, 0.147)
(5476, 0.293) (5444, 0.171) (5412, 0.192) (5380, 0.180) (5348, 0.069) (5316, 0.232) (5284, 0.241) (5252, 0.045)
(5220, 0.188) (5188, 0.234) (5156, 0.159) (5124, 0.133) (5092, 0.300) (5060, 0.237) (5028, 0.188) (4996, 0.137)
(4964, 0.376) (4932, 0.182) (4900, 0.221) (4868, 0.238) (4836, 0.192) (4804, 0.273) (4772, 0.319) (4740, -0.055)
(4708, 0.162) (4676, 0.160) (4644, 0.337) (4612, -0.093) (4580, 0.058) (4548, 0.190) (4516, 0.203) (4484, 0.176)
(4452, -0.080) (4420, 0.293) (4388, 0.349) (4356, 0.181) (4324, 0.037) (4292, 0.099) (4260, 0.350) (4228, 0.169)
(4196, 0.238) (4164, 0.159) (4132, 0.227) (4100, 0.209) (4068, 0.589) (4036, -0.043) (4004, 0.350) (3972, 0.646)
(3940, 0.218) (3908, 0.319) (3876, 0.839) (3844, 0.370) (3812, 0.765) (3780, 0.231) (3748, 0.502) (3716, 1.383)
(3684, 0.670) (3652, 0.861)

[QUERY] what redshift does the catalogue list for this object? 0.829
